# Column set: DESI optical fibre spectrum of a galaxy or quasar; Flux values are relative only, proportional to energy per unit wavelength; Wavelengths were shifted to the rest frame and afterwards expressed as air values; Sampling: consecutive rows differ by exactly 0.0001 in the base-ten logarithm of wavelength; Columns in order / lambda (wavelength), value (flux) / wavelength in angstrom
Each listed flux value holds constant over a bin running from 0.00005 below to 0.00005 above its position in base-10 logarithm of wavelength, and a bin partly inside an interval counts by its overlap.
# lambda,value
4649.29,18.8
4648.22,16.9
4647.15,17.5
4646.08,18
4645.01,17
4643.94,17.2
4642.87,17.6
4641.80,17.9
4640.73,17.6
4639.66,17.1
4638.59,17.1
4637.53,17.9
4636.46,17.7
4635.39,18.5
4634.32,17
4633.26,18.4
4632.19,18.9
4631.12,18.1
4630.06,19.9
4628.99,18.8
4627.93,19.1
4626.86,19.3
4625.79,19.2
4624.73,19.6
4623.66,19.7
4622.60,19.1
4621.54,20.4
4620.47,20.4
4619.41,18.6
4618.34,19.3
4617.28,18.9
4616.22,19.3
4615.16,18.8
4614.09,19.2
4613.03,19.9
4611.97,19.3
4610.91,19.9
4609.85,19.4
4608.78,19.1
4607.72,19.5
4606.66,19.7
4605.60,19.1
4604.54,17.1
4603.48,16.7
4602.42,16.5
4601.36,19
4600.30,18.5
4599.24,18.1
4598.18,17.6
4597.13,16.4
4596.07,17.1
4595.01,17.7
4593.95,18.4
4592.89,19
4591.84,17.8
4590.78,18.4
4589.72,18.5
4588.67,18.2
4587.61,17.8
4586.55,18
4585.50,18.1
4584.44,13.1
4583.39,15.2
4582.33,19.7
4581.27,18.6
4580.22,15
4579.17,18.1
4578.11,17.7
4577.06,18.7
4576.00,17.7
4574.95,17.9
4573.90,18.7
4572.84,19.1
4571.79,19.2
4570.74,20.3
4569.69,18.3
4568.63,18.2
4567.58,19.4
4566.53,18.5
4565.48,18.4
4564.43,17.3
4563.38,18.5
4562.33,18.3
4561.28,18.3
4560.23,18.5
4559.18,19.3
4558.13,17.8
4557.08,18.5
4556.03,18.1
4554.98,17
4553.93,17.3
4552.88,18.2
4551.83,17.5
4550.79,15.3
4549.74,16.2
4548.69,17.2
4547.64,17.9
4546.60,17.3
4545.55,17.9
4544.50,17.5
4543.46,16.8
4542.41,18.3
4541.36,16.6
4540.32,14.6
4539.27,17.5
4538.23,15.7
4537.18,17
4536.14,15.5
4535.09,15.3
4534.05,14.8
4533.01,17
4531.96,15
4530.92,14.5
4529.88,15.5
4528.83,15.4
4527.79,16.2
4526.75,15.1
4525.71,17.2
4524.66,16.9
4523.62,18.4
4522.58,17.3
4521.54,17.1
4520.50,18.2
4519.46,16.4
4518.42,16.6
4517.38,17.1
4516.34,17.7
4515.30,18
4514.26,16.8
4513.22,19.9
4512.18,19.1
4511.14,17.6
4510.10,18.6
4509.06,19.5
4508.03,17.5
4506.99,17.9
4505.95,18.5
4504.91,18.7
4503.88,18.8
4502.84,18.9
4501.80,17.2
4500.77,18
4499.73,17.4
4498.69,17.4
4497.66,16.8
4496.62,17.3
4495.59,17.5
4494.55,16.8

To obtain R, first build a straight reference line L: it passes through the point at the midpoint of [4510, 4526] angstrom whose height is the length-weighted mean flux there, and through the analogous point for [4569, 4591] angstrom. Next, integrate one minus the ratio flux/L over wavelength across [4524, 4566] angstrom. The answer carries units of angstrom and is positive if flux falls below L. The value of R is 2.0 angstrom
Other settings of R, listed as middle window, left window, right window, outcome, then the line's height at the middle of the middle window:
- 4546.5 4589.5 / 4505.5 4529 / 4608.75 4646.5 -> 0.5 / 18.1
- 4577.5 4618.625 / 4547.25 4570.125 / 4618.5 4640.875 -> 0.5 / 18.4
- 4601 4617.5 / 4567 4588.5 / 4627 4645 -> -0.8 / 18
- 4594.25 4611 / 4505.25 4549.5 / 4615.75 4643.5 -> 0.1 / 18.2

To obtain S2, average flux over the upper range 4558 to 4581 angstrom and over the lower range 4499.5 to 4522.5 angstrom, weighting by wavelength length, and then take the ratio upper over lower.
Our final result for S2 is 1.0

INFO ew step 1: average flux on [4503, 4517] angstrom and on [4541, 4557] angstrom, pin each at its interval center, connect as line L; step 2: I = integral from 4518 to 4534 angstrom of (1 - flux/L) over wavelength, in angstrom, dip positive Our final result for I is 1.4 angstrom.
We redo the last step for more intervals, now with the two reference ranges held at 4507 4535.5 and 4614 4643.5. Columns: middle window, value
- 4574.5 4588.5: 0.45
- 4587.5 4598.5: 0.13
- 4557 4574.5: -0.91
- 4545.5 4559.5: 0.00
